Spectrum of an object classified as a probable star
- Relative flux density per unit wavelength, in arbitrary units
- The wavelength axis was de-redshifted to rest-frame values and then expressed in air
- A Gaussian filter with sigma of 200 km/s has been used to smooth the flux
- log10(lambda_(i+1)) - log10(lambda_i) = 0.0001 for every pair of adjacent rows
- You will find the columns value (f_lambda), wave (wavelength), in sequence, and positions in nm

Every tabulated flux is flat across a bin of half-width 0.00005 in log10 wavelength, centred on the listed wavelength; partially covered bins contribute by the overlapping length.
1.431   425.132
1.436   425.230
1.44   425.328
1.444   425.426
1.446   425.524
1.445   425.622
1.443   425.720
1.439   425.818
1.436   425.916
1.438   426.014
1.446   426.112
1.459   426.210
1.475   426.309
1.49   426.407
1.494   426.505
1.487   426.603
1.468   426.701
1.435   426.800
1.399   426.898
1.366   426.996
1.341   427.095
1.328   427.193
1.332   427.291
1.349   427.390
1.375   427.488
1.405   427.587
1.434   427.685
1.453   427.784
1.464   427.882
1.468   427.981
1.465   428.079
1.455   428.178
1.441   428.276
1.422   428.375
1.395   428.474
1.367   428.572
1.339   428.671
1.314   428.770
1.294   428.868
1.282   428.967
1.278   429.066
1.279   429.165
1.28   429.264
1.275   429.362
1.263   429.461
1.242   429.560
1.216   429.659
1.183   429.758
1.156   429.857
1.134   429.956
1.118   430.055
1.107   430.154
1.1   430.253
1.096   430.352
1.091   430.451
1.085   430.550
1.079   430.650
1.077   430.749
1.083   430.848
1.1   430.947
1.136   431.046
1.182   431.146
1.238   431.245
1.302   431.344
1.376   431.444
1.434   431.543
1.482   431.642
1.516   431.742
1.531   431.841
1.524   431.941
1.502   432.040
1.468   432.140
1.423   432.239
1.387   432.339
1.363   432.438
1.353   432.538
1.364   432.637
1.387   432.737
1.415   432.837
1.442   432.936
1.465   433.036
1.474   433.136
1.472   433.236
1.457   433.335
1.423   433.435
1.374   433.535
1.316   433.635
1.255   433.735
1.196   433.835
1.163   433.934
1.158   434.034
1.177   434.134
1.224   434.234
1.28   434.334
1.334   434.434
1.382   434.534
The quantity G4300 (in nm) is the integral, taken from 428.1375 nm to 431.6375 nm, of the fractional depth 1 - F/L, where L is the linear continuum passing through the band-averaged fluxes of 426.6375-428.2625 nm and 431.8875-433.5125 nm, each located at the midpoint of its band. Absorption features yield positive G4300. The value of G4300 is 0.45 nm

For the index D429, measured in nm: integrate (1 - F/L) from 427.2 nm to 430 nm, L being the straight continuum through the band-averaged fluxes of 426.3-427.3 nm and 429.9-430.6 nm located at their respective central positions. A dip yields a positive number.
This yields -0.174 nm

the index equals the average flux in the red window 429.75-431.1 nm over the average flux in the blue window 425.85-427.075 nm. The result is 0.77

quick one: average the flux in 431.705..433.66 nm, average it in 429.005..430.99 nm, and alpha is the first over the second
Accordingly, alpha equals 1.2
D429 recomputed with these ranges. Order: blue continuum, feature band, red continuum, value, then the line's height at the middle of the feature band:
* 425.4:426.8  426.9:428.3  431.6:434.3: 0.03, 1.44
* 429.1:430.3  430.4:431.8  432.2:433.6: 0.07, 1.29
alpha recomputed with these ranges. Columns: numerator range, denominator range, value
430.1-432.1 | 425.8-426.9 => 0.86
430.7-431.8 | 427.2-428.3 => 0.89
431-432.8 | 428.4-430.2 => 1.11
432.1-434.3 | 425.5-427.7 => 0.95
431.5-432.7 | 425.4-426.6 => 0.99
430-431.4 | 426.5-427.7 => 0.81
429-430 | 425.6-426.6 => 0.84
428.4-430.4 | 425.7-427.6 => 0.87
